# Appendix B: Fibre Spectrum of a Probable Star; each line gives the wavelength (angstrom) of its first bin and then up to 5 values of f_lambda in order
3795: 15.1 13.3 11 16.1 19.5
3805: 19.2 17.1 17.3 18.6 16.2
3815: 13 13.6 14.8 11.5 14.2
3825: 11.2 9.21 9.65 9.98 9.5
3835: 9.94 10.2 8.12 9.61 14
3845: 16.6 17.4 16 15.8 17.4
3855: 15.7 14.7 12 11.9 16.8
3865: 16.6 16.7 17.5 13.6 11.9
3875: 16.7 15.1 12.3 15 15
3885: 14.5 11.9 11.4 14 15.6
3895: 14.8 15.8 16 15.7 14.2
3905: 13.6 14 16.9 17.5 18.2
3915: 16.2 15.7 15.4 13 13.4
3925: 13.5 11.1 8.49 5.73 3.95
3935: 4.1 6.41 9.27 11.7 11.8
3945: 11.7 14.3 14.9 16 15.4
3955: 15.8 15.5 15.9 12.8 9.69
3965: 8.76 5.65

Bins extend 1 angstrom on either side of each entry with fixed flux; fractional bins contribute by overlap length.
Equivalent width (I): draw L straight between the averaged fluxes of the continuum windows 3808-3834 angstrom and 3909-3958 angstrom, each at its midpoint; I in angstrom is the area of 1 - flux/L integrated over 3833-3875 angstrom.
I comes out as -4.0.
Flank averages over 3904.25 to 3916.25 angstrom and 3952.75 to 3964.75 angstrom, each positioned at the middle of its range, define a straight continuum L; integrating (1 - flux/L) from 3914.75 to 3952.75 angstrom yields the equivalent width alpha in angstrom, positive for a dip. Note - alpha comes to 9.1 angstrom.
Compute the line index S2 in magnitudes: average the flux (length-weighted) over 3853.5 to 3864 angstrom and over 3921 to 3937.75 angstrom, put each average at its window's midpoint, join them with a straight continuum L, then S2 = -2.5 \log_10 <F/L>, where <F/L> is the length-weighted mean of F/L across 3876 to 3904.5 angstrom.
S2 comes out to -0.22 mag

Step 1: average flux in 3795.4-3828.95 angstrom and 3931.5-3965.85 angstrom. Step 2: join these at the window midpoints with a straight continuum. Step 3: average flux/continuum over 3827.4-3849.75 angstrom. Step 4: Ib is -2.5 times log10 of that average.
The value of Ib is 0.19 mag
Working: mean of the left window 14.6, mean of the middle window 11.8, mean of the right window 11.6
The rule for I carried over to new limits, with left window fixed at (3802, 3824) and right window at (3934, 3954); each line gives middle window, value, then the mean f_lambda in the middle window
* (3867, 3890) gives -0.8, 14.2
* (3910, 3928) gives -3.6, 14.9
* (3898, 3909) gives -1.7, 14.9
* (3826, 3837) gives 4.0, 9.71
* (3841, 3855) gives -0.9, 15.7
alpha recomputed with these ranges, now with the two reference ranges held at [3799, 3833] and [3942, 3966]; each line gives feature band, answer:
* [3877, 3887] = -0.1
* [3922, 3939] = 6.6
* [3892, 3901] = -1.1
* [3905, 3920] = -2.6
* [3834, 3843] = 2.6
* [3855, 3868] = -0.8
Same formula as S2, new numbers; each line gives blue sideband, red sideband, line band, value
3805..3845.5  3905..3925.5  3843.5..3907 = -0.052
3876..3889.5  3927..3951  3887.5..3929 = -0.230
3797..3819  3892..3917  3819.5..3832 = 0.391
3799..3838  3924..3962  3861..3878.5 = -0.197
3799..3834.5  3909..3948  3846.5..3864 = -0.152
